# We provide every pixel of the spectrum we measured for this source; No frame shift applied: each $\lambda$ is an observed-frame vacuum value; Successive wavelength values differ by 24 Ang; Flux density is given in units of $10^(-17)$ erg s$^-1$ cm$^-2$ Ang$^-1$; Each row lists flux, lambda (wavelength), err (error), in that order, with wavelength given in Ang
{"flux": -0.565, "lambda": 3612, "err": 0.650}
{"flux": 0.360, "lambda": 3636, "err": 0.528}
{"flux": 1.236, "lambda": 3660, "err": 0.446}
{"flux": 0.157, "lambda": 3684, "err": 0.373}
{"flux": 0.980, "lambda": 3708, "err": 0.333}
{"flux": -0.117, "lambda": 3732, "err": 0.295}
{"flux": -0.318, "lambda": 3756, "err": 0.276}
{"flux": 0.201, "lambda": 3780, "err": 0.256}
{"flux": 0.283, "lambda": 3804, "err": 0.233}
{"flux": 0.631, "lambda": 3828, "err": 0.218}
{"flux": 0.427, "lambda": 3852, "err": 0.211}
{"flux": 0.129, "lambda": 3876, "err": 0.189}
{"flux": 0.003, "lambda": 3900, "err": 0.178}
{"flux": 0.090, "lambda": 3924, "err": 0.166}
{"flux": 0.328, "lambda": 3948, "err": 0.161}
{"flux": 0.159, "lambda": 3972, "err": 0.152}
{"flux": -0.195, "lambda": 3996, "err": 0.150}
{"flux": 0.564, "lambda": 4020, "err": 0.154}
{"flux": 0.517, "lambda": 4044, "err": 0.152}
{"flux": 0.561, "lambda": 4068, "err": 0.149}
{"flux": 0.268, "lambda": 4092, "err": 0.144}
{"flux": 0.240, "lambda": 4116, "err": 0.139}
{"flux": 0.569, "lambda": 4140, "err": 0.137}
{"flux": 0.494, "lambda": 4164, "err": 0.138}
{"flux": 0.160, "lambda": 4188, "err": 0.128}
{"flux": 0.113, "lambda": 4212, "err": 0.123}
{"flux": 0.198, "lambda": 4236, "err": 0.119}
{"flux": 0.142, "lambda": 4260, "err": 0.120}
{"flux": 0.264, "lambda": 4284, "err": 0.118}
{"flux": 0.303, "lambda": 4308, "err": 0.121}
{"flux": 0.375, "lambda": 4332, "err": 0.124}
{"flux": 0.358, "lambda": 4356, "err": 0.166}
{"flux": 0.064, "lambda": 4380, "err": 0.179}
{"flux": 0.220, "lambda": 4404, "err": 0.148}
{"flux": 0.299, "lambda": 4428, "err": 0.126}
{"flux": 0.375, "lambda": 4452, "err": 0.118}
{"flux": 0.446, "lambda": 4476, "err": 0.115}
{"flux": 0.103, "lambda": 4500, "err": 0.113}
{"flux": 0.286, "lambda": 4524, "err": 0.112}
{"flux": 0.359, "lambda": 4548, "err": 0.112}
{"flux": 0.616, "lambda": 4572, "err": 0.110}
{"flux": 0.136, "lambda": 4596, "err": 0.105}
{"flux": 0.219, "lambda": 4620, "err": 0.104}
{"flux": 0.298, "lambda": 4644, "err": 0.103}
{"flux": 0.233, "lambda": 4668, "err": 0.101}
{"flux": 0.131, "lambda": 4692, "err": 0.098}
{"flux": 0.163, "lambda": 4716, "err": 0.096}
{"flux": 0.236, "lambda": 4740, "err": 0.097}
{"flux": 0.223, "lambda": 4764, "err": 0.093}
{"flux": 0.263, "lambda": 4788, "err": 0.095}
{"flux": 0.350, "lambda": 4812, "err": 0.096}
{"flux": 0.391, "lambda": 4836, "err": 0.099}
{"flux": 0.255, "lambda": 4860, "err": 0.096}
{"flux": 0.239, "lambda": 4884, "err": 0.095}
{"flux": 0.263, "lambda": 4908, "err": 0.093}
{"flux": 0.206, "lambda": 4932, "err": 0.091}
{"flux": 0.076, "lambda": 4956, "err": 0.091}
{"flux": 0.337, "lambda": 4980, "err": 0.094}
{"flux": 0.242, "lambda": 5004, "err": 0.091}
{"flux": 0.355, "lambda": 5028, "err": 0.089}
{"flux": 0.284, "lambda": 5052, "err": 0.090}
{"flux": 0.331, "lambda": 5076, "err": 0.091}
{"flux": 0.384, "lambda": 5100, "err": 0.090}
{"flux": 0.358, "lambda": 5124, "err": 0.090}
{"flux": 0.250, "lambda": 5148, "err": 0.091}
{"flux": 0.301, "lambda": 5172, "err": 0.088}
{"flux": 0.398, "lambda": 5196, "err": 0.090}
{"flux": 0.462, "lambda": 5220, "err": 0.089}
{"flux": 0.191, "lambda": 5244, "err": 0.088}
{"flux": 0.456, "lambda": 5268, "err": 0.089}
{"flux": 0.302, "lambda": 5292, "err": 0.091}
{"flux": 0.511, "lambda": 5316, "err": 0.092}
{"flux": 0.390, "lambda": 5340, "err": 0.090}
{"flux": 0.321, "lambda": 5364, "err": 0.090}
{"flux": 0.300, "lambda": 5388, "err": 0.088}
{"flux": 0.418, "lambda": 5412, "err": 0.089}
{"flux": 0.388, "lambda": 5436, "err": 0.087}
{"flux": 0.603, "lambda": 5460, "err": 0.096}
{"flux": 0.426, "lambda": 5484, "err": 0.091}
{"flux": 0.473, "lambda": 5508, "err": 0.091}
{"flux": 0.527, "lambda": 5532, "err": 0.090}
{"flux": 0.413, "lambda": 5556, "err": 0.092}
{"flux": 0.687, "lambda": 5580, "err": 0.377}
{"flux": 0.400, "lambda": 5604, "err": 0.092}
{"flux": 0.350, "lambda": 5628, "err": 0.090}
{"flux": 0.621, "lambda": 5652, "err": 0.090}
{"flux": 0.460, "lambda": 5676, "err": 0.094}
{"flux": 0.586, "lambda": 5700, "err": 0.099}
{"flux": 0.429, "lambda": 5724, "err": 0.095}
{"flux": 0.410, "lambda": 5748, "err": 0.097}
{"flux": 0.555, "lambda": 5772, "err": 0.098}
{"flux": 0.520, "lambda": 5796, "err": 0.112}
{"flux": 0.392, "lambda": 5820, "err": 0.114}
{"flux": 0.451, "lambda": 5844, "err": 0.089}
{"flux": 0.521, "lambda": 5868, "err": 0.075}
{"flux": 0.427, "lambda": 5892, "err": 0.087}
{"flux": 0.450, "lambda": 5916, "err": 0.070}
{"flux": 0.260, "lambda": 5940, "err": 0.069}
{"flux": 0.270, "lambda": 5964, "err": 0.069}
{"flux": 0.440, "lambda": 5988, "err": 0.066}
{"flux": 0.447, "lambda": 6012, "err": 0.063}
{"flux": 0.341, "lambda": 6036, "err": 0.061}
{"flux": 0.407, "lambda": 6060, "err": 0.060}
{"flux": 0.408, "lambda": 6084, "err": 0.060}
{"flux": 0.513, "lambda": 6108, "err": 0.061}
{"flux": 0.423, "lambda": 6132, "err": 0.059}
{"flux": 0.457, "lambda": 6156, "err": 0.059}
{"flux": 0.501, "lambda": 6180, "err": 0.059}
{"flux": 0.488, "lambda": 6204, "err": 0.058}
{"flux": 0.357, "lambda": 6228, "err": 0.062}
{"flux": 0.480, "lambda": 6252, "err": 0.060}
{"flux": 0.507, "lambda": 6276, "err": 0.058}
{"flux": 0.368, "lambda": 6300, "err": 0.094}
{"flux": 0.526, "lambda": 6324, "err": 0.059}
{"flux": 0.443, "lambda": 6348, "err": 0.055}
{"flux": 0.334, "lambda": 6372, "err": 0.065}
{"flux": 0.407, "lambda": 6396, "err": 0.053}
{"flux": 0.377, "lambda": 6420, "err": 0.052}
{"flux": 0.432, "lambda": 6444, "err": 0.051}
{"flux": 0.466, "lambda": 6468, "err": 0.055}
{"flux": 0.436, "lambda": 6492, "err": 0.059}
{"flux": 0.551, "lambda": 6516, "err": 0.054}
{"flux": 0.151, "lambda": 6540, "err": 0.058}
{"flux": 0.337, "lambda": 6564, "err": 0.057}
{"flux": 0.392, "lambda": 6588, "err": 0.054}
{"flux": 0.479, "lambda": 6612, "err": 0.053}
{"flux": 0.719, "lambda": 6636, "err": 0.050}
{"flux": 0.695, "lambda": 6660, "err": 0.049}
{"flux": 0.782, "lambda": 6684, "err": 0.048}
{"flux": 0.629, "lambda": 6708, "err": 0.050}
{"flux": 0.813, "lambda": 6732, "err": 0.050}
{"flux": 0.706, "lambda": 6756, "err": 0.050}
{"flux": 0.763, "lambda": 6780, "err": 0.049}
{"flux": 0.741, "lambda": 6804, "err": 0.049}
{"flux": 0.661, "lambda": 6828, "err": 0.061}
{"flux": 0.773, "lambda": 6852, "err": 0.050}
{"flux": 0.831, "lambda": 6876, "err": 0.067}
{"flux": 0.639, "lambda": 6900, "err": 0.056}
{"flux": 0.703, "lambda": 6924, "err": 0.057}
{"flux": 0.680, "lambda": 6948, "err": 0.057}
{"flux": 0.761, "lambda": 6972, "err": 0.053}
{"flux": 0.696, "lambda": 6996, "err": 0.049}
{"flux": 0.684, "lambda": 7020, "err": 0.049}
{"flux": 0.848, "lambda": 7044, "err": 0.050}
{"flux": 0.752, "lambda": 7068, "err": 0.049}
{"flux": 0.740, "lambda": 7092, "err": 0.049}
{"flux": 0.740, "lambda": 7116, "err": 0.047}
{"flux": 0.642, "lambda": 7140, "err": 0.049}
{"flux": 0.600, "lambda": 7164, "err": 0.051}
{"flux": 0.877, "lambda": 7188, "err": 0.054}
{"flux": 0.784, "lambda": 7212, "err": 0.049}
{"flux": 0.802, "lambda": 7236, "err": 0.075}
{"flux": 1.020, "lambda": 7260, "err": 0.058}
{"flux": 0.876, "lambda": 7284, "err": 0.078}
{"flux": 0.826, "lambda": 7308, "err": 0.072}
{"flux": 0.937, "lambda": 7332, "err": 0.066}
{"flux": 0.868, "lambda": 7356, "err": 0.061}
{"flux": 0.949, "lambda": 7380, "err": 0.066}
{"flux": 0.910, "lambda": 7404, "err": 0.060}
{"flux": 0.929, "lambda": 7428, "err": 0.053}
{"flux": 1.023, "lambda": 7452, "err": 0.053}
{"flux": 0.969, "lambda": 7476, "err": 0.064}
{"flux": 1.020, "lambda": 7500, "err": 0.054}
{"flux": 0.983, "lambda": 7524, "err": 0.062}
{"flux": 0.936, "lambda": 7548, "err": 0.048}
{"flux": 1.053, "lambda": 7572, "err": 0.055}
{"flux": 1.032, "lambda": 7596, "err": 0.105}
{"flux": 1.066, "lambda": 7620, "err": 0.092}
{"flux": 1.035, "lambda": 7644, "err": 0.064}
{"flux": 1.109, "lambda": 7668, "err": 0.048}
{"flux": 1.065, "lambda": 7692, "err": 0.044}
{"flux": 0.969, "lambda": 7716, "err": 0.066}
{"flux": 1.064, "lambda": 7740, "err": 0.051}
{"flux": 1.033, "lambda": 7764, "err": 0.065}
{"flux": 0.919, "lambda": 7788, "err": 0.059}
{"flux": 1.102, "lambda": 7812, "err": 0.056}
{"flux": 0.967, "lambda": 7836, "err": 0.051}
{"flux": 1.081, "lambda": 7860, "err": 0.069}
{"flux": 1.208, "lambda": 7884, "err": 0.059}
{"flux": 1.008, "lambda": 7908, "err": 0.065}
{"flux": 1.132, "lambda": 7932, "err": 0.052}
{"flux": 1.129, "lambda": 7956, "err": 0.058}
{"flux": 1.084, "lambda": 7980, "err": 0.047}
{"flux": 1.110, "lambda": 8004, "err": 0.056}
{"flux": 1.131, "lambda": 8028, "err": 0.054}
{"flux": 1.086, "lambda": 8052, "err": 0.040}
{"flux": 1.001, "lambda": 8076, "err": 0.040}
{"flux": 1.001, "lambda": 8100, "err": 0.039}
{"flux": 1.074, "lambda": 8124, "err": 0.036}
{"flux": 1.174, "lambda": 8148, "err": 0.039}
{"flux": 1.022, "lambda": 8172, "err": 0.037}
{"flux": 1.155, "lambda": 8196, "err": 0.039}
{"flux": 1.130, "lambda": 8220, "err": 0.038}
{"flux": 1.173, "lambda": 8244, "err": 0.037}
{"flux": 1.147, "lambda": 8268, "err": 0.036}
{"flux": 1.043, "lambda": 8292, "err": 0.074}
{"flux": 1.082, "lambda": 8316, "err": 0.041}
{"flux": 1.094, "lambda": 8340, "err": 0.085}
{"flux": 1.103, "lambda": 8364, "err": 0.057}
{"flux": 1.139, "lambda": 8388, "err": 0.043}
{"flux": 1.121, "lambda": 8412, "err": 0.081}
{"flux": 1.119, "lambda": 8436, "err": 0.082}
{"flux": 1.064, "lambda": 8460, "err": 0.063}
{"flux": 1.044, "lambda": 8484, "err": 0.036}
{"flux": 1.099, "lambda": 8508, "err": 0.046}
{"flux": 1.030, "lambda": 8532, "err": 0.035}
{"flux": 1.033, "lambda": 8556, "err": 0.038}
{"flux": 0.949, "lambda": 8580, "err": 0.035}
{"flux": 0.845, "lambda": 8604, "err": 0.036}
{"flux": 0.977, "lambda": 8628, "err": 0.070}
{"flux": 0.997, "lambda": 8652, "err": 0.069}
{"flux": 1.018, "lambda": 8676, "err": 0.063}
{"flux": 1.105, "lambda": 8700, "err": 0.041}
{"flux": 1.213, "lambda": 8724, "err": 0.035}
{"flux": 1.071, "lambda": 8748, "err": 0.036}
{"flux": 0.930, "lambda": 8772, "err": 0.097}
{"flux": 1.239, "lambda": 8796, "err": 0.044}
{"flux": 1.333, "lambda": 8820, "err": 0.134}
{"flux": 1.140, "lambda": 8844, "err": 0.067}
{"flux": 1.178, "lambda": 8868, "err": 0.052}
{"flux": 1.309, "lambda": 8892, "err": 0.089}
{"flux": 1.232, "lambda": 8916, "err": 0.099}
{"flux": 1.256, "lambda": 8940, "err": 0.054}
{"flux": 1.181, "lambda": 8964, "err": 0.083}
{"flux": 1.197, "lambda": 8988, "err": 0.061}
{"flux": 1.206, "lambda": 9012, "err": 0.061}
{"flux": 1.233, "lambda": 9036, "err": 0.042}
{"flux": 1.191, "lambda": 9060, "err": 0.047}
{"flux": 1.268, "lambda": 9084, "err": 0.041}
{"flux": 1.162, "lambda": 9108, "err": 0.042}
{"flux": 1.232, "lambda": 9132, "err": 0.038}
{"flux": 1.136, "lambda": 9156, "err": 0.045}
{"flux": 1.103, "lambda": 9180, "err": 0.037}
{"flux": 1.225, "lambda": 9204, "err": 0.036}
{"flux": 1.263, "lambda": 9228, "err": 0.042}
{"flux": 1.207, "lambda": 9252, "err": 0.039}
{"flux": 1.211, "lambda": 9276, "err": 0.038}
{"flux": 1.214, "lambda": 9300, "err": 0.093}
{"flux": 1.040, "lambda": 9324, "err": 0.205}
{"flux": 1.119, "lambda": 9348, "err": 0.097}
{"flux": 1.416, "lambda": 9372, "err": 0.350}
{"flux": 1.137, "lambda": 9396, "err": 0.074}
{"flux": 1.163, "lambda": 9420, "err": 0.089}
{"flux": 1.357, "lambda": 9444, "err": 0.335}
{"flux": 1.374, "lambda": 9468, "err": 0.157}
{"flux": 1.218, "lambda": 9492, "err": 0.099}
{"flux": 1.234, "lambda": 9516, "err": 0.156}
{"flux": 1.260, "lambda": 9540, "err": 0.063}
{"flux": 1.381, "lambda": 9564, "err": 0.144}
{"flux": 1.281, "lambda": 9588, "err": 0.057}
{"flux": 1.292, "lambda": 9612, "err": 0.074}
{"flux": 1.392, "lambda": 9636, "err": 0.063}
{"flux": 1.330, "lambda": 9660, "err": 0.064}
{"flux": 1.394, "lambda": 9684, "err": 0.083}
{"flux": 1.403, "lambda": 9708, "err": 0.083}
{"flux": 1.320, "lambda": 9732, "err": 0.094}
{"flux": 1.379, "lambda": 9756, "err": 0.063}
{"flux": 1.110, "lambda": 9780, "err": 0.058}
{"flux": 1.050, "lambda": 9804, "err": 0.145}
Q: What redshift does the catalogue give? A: 0.66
